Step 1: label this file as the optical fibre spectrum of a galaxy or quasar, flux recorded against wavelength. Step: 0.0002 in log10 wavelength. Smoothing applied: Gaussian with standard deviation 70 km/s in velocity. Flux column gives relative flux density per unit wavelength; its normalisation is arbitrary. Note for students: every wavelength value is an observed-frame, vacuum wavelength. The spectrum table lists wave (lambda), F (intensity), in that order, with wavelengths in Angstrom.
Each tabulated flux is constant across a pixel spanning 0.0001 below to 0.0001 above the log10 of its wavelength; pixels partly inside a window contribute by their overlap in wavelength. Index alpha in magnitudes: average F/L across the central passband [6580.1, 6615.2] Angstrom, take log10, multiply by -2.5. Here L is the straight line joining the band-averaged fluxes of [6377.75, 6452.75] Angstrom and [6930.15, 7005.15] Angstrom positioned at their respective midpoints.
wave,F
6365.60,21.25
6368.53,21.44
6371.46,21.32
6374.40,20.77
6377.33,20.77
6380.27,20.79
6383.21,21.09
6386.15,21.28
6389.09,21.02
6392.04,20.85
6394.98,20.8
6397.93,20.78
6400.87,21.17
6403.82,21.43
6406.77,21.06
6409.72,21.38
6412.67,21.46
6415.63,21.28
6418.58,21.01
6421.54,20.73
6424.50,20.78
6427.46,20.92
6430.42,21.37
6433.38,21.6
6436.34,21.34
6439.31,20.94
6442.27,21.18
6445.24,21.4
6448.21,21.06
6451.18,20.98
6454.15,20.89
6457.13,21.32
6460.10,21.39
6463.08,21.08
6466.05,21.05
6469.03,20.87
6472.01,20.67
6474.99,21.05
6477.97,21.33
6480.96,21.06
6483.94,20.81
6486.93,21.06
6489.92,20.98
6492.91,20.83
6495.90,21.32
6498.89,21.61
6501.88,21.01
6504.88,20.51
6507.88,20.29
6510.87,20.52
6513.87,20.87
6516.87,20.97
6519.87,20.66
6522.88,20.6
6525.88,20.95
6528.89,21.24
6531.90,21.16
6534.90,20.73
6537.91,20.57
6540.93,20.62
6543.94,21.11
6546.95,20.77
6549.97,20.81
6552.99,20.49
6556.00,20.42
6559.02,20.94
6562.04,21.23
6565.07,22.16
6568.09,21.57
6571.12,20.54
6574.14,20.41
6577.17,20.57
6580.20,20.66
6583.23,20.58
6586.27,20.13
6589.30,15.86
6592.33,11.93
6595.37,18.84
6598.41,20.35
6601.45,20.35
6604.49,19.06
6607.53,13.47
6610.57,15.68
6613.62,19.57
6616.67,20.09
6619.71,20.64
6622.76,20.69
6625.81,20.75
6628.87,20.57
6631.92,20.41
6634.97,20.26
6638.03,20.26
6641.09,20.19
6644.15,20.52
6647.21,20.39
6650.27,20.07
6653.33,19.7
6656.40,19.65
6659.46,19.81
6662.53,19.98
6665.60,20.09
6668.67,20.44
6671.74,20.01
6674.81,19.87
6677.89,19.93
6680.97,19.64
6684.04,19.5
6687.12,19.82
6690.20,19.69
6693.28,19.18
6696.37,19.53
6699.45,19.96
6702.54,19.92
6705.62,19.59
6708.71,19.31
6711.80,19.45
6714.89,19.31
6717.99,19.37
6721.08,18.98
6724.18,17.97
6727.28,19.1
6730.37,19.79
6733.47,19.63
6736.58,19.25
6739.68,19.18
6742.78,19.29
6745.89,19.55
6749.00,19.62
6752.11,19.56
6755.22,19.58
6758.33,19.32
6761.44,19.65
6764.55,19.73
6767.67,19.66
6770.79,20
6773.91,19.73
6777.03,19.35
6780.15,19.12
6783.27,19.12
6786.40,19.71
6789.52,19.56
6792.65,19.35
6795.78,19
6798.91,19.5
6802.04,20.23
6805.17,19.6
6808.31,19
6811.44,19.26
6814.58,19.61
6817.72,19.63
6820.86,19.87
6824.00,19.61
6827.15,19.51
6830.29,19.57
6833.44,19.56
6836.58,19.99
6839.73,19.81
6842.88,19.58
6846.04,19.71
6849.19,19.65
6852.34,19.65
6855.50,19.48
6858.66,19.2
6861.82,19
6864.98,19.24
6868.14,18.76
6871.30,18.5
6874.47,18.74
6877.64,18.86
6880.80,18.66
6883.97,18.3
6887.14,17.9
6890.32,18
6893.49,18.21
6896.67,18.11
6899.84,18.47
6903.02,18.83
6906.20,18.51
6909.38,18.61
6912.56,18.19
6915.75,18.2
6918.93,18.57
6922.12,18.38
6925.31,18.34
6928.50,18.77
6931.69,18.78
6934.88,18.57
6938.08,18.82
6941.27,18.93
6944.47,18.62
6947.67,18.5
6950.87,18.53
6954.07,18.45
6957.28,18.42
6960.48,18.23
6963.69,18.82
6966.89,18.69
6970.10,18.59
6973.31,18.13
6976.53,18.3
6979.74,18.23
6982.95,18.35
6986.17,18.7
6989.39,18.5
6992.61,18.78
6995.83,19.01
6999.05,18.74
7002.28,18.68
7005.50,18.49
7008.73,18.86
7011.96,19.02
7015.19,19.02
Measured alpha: 0.13 mag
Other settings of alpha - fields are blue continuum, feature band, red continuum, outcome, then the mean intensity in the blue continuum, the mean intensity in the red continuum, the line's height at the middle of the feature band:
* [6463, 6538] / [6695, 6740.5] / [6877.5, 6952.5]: 0.02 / 20.9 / 18.5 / 19.6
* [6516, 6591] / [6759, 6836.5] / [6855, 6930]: -0.02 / 20.6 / 18.6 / 19.1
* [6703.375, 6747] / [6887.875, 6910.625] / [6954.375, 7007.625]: 0.02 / 19.3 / 18.5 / 18.8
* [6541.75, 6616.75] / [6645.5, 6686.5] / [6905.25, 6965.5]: -0.04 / 19.5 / 18.5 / 19.3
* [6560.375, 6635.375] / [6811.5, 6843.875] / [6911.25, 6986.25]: -0.05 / 19.4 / 18.5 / 18.8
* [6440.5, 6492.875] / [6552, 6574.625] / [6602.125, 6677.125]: -0.04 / 21.1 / 19.7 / 20.3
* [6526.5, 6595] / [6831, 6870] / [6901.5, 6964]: -0.03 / 20.2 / 18.5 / 18.9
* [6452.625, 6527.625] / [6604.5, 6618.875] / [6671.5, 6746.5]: 0.15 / 20.9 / 19.5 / 20.1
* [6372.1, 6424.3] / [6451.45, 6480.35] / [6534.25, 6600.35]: -0.02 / 21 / 20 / 20.6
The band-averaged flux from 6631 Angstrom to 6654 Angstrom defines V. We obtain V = 20.2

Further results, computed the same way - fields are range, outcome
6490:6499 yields 21.2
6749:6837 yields 19.5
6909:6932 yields 18.5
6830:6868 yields 19.5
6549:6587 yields 20.8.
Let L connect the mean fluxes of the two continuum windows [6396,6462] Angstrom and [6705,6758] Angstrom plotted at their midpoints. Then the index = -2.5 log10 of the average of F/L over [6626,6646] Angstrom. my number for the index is -0.03 mag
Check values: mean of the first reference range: 21.2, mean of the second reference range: 19.3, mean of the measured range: 20.4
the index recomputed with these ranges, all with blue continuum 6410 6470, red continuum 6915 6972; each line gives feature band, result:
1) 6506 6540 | 0.00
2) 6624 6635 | -0.02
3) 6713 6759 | 0.02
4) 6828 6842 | -0.03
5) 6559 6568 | -0.05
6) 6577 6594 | 0.13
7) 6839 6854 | -0.03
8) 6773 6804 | -0.01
